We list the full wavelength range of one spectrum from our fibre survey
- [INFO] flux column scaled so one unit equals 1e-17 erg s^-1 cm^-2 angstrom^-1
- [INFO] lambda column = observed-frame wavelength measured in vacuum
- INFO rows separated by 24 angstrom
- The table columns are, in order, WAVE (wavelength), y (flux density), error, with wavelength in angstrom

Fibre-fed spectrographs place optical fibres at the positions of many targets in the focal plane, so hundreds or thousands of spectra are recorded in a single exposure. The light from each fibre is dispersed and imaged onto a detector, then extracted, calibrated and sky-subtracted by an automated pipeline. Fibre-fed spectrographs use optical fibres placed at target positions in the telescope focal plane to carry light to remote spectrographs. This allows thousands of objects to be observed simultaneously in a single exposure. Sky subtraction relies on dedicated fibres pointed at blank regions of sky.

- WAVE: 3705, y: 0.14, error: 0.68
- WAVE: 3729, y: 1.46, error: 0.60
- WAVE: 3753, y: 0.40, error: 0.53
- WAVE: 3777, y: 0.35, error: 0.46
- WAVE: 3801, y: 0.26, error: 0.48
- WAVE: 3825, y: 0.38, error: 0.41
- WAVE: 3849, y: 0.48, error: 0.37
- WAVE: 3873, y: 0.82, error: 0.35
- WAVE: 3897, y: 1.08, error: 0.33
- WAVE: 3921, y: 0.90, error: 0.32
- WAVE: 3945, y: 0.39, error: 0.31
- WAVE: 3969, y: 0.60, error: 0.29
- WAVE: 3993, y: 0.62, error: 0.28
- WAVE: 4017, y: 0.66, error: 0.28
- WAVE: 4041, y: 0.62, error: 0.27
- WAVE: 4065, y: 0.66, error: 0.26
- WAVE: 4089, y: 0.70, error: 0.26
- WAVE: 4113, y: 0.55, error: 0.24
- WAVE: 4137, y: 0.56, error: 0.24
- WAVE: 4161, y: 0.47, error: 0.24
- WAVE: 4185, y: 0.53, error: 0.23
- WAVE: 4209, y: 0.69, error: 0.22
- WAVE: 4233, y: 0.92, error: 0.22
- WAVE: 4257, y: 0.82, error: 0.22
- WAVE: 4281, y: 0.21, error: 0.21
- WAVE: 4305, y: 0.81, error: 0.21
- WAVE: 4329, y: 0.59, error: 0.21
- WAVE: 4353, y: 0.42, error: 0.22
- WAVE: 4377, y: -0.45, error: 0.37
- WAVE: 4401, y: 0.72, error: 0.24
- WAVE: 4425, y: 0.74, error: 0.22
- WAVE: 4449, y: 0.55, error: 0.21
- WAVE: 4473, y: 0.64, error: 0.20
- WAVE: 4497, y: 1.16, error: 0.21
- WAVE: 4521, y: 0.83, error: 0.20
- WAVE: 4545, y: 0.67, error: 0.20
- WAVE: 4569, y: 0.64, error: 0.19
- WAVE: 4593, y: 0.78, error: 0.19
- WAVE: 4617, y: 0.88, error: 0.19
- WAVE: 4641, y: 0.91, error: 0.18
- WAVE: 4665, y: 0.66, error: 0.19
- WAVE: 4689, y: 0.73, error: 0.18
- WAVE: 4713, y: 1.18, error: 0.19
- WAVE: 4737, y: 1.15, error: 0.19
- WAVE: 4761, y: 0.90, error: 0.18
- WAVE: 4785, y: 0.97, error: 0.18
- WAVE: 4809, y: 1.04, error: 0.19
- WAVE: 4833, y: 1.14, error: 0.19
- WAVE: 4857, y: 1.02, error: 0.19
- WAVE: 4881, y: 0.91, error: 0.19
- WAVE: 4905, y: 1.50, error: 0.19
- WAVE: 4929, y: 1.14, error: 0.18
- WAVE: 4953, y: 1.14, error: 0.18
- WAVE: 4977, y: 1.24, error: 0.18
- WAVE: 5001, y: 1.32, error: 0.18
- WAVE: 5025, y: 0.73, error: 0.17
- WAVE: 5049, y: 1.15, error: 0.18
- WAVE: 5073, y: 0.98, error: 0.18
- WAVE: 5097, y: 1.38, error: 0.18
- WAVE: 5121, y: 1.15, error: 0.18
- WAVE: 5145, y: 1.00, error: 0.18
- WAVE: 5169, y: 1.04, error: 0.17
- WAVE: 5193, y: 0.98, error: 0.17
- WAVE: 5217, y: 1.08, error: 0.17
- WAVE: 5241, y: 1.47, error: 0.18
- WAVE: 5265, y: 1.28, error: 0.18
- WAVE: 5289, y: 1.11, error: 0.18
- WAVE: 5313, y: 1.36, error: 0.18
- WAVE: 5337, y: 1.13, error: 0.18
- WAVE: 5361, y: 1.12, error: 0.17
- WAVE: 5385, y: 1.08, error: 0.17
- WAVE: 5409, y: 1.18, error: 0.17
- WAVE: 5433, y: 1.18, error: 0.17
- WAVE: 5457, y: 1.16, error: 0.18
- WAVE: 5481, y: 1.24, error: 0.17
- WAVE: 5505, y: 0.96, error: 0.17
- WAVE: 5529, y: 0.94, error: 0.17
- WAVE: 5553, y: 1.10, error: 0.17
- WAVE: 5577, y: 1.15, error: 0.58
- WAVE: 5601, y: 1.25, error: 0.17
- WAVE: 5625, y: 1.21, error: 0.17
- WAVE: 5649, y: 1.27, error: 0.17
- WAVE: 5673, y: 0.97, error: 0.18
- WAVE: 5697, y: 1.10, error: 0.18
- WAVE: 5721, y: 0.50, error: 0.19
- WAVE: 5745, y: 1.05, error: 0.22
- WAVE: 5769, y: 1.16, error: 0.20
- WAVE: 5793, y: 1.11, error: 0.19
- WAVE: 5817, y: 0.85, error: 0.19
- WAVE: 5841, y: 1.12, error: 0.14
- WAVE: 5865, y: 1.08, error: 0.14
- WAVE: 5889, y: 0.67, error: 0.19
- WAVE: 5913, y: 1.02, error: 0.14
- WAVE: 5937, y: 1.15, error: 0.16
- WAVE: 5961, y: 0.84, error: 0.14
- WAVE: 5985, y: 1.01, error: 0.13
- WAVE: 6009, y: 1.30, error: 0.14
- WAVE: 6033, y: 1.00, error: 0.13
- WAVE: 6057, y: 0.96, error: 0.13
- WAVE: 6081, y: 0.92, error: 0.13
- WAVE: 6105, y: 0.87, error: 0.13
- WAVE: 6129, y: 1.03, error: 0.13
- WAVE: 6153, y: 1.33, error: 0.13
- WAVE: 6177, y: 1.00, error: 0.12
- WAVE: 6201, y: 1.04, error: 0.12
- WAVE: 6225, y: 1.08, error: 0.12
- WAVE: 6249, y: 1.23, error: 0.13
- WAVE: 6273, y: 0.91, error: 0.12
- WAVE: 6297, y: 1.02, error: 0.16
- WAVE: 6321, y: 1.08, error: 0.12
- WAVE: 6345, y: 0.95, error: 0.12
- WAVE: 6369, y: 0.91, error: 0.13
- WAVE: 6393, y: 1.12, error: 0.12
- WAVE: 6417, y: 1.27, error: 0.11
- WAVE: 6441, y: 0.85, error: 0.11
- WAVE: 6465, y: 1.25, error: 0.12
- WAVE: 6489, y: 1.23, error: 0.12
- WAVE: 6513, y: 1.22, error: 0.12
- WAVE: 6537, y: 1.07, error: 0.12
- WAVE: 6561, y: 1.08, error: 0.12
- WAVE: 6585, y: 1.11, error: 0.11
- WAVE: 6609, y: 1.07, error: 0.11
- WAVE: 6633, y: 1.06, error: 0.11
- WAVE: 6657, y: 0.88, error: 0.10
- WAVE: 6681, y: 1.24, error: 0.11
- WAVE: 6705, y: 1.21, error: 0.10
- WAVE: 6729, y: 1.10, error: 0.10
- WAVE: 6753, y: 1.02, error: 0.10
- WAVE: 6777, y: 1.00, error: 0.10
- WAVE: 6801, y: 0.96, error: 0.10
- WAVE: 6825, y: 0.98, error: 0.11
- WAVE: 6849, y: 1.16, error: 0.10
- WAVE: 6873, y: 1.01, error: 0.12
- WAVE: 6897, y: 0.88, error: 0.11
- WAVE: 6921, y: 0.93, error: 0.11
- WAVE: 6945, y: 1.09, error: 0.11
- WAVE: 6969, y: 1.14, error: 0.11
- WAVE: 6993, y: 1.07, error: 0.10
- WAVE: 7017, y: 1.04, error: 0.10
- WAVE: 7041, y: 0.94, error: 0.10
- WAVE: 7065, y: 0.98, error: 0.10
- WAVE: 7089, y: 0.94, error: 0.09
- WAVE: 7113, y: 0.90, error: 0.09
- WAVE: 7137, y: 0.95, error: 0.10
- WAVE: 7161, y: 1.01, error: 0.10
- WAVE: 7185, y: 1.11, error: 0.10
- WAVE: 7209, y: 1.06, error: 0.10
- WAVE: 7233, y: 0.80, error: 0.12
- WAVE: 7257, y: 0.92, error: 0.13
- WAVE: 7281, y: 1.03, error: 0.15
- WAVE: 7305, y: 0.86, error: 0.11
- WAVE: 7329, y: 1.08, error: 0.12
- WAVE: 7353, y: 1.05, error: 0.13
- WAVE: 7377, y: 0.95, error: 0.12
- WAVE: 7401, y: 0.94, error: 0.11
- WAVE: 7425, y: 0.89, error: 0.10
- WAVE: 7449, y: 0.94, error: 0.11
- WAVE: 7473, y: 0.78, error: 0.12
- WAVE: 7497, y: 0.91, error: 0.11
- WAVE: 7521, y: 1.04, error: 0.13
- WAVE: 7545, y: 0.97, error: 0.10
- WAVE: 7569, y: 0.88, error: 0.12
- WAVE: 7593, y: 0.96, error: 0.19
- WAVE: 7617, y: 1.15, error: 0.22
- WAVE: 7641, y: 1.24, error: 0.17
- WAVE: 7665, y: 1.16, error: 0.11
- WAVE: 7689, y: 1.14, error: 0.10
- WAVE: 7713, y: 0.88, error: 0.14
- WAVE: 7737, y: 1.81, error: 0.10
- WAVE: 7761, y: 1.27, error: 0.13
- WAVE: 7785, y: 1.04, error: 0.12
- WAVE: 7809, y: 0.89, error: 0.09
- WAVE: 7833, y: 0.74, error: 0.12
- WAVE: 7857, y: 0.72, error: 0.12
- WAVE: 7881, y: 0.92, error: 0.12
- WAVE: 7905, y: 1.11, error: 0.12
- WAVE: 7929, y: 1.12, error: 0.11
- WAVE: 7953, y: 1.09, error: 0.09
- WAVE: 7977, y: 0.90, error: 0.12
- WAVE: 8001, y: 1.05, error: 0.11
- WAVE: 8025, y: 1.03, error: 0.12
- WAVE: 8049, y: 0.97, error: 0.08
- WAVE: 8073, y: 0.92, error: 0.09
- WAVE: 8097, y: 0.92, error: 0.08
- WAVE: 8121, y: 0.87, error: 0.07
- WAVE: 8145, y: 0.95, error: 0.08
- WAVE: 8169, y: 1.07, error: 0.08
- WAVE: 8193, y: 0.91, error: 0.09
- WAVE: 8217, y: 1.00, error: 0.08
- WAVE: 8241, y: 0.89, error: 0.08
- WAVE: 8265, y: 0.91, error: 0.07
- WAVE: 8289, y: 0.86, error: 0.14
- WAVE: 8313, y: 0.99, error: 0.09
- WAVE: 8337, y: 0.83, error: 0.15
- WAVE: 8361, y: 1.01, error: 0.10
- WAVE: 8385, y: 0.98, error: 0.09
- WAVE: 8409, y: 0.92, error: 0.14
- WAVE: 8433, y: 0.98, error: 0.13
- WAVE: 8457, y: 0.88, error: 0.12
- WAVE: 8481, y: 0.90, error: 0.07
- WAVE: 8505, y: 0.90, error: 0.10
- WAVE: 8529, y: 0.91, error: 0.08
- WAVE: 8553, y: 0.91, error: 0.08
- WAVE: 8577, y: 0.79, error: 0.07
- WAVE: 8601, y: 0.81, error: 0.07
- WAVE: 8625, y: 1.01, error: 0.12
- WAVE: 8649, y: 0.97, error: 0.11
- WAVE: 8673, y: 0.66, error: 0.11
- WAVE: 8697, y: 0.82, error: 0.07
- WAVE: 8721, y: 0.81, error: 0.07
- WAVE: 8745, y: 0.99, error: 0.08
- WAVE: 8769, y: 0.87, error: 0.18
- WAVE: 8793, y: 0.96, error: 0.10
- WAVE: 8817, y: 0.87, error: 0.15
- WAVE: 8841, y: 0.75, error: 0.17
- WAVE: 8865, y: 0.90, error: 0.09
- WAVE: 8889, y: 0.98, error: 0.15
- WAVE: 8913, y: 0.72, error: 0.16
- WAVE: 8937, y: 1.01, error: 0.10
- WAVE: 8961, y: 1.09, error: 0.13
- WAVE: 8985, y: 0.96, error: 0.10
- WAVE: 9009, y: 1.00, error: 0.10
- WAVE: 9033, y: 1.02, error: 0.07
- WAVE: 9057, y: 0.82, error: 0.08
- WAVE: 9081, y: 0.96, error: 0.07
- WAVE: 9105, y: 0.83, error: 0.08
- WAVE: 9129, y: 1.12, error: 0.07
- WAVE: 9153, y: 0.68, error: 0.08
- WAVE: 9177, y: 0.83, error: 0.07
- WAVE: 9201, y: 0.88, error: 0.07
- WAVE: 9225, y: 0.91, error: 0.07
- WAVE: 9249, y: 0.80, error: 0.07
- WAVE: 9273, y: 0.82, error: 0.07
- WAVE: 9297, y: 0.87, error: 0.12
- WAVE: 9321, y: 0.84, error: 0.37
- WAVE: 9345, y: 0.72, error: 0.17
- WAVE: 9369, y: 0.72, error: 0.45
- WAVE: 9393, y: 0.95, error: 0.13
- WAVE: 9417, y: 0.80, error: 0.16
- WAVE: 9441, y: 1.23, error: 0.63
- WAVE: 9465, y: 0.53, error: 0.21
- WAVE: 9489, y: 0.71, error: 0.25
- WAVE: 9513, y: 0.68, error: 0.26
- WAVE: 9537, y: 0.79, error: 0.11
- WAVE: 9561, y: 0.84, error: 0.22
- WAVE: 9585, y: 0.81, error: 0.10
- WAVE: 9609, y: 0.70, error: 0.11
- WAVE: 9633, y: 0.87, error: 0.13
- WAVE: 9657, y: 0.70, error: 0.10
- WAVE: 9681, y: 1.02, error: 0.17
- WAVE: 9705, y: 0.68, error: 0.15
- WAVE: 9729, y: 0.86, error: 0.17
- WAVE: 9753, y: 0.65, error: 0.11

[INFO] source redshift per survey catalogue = 0.18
